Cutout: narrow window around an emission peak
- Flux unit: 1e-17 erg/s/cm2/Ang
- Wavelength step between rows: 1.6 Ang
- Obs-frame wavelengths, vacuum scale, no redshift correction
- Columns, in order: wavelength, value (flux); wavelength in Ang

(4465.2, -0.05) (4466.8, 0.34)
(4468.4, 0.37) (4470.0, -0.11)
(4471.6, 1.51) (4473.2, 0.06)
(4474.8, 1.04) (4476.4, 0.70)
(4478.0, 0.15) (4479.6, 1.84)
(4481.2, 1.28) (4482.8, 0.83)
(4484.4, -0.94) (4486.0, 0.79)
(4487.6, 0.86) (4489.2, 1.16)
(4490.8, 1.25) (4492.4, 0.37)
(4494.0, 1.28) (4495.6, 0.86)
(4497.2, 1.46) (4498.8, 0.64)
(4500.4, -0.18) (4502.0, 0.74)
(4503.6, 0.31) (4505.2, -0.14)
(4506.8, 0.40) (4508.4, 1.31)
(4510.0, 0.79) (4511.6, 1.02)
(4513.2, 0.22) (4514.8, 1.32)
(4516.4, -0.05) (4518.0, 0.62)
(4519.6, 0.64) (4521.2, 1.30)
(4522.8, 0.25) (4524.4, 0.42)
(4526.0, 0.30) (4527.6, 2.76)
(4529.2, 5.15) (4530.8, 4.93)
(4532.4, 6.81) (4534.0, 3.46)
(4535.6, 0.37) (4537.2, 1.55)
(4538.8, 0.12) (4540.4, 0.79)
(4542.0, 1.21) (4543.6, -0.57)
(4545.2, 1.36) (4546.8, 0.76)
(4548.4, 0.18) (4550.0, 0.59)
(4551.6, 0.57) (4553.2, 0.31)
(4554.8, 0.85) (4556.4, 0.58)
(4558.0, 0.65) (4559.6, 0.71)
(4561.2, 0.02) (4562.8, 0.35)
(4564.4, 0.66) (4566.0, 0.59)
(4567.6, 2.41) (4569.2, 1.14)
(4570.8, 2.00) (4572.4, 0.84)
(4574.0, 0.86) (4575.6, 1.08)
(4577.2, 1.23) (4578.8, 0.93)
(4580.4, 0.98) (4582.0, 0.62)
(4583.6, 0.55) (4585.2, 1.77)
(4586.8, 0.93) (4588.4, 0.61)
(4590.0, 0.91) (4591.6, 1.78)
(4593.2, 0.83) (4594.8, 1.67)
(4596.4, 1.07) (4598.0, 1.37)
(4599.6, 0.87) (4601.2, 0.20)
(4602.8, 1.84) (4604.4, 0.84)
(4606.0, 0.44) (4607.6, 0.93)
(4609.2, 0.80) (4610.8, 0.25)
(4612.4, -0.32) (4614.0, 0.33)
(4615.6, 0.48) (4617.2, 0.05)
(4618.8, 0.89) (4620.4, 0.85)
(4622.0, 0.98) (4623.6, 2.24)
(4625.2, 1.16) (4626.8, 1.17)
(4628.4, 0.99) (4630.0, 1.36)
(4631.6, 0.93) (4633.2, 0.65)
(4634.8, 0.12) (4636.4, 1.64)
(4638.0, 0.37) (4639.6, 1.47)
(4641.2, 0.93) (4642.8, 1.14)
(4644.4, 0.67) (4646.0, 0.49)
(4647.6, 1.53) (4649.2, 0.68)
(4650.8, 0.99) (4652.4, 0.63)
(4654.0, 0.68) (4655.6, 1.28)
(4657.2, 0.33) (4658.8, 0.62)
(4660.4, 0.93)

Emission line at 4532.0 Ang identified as [O II] 3727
